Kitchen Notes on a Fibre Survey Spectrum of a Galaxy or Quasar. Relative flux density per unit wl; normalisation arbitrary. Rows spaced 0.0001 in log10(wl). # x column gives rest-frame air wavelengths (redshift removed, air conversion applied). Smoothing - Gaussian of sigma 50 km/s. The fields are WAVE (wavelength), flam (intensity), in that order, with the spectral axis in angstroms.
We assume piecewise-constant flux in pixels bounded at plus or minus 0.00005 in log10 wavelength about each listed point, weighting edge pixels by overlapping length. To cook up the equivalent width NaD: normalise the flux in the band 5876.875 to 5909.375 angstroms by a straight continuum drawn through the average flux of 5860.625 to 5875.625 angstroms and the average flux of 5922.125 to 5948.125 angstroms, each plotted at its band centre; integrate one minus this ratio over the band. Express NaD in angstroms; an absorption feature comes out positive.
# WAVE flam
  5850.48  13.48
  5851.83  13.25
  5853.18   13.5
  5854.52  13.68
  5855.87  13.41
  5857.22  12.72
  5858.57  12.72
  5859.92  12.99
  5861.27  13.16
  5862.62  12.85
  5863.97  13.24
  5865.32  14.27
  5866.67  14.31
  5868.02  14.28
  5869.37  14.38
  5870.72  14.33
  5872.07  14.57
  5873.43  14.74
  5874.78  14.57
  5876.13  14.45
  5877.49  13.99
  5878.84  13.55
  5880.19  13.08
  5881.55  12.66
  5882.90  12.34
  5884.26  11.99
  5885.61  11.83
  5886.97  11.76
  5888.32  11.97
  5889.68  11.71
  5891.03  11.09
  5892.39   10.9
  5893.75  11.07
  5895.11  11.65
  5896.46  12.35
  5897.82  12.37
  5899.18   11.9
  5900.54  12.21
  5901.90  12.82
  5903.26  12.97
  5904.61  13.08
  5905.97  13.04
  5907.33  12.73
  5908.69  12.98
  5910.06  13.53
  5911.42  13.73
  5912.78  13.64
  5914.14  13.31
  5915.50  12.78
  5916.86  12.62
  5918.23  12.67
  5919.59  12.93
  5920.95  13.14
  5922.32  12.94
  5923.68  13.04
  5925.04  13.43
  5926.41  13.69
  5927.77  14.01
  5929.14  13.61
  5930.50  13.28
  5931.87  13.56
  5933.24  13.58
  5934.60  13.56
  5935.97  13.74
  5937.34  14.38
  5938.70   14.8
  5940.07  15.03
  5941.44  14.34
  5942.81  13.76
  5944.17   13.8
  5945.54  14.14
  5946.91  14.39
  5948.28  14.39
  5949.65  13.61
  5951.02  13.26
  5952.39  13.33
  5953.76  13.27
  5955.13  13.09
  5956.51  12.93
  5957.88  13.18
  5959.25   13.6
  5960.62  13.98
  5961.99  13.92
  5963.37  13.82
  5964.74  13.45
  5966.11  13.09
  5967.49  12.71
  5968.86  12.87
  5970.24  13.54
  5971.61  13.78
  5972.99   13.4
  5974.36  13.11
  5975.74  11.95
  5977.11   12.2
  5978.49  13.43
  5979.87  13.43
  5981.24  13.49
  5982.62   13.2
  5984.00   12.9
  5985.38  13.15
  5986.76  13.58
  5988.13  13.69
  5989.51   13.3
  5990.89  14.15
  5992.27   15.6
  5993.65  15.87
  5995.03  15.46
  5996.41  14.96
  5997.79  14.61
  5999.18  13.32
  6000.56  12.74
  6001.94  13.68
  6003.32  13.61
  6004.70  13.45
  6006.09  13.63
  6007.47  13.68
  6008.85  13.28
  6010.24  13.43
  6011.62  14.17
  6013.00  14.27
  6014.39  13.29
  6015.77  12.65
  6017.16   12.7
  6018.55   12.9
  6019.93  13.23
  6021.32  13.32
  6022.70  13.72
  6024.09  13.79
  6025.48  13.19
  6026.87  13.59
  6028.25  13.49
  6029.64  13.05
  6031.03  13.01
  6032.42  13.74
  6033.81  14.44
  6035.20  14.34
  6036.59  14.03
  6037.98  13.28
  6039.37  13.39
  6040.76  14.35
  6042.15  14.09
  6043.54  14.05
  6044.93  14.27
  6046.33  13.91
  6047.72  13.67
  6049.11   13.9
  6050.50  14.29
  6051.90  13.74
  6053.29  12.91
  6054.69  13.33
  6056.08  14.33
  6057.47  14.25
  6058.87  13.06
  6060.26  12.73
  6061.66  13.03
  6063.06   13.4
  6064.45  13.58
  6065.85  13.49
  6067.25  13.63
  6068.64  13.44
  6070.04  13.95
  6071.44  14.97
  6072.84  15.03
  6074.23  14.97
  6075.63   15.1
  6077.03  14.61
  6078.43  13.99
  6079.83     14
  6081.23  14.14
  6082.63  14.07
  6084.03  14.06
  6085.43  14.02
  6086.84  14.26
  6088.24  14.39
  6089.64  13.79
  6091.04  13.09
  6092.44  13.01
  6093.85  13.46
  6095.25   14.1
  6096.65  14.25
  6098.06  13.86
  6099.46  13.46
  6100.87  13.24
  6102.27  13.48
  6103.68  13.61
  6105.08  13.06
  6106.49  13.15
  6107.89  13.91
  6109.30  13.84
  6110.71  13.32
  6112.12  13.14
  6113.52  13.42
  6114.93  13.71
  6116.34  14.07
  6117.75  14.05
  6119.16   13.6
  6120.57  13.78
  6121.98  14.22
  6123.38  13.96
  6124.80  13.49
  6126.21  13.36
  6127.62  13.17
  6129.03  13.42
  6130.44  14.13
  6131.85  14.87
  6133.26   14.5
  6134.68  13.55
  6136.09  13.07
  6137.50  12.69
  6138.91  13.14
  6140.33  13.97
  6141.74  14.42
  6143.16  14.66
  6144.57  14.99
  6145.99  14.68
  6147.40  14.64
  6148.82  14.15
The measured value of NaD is 3.9 angstroms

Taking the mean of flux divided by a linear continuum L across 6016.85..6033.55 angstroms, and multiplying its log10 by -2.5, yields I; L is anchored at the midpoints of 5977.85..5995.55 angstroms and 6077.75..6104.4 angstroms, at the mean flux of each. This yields 0.042 mag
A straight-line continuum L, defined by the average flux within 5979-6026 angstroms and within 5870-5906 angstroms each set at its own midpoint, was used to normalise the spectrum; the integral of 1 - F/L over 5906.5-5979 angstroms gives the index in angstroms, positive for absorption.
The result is -1.56 angstroms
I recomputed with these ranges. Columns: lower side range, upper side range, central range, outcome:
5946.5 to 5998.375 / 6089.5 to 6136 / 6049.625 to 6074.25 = -0.01 mag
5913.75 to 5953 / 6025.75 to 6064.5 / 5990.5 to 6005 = -0.05 mag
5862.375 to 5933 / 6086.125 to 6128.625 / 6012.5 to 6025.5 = 0.01 mag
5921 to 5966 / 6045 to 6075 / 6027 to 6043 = 0.00 mag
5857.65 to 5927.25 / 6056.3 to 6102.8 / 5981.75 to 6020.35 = -0.02 mag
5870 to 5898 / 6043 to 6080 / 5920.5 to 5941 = -0.06 mag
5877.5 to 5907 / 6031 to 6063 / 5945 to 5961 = -0.06 mag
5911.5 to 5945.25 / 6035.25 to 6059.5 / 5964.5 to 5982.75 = 0.05 mag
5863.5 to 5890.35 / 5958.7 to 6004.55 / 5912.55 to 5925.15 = 0.04 mag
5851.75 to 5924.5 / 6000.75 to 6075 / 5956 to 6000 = -0.02 mag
